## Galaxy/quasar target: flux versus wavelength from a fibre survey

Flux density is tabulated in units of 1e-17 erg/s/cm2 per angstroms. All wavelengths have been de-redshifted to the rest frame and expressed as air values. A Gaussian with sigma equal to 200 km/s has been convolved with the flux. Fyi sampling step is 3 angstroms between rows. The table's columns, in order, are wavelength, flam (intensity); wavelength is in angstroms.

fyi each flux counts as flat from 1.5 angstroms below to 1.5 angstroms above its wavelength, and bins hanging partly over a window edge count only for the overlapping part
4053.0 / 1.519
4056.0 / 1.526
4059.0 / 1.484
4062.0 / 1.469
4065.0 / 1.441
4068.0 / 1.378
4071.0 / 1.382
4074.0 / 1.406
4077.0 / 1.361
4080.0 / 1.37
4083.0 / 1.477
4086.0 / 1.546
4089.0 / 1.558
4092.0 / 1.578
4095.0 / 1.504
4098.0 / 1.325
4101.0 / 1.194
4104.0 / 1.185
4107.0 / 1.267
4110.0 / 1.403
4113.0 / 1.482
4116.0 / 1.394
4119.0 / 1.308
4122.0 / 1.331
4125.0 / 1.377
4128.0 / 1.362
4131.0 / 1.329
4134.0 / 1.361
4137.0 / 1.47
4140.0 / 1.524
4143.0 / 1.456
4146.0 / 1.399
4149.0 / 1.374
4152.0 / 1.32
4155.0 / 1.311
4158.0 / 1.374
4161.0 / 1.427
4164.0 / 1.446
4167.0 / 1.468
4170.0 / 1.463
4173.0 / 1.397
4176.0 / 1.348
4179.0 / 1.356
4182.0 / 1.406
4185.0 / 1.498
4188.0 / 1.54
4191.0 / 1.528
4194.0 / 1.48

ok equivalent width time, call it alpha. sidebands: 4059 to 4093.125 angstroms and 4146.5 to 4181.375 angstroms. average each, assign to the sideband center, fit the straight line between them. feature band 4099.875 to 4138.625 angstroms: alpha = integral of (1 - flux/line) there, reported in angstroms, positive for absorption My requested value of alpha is 2.1 angstroms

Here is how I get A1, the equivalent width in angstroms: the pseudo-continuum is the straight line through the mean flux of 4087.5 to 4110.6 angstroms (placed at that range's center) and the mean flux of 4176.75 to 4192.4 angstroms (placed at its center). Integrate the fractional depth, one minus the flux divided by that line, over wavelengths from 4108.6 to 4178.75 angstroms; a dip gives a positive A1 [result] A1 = 1.2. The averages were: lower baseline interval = 1.38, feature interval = 1.4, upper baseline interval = 1.46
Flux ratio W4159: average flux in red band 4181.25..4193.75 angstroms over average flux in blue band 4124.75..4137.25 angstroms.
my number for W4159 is 1.09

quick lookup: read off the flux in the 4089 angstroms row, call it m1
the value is 1.558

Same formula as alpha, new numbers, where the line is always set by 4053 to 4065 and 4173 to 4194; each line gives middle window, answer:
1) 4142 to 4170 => 1.06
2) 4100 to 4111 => 1.60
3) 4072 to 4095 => 0.15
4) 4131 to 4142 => 0.20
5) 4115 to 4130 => 1.17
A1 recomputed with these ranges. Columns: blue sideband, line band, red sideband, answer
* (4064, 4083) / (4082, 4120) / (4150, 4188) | -0.1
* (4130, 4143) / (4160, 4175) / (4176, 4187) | -0.2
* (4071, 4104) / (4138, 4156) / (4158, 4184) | 0.2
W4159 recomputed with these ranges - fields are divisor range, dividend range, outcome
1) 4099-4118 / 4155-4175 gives 1.07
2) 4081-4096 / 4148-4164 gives 0.90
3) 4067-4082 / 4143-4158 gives 0.99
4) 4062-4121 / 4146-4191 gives 1.01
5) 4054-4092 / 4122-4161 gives 0.95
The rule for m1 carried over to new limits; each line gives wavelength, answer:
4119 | 1.308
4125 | 1.377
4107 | 1.267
